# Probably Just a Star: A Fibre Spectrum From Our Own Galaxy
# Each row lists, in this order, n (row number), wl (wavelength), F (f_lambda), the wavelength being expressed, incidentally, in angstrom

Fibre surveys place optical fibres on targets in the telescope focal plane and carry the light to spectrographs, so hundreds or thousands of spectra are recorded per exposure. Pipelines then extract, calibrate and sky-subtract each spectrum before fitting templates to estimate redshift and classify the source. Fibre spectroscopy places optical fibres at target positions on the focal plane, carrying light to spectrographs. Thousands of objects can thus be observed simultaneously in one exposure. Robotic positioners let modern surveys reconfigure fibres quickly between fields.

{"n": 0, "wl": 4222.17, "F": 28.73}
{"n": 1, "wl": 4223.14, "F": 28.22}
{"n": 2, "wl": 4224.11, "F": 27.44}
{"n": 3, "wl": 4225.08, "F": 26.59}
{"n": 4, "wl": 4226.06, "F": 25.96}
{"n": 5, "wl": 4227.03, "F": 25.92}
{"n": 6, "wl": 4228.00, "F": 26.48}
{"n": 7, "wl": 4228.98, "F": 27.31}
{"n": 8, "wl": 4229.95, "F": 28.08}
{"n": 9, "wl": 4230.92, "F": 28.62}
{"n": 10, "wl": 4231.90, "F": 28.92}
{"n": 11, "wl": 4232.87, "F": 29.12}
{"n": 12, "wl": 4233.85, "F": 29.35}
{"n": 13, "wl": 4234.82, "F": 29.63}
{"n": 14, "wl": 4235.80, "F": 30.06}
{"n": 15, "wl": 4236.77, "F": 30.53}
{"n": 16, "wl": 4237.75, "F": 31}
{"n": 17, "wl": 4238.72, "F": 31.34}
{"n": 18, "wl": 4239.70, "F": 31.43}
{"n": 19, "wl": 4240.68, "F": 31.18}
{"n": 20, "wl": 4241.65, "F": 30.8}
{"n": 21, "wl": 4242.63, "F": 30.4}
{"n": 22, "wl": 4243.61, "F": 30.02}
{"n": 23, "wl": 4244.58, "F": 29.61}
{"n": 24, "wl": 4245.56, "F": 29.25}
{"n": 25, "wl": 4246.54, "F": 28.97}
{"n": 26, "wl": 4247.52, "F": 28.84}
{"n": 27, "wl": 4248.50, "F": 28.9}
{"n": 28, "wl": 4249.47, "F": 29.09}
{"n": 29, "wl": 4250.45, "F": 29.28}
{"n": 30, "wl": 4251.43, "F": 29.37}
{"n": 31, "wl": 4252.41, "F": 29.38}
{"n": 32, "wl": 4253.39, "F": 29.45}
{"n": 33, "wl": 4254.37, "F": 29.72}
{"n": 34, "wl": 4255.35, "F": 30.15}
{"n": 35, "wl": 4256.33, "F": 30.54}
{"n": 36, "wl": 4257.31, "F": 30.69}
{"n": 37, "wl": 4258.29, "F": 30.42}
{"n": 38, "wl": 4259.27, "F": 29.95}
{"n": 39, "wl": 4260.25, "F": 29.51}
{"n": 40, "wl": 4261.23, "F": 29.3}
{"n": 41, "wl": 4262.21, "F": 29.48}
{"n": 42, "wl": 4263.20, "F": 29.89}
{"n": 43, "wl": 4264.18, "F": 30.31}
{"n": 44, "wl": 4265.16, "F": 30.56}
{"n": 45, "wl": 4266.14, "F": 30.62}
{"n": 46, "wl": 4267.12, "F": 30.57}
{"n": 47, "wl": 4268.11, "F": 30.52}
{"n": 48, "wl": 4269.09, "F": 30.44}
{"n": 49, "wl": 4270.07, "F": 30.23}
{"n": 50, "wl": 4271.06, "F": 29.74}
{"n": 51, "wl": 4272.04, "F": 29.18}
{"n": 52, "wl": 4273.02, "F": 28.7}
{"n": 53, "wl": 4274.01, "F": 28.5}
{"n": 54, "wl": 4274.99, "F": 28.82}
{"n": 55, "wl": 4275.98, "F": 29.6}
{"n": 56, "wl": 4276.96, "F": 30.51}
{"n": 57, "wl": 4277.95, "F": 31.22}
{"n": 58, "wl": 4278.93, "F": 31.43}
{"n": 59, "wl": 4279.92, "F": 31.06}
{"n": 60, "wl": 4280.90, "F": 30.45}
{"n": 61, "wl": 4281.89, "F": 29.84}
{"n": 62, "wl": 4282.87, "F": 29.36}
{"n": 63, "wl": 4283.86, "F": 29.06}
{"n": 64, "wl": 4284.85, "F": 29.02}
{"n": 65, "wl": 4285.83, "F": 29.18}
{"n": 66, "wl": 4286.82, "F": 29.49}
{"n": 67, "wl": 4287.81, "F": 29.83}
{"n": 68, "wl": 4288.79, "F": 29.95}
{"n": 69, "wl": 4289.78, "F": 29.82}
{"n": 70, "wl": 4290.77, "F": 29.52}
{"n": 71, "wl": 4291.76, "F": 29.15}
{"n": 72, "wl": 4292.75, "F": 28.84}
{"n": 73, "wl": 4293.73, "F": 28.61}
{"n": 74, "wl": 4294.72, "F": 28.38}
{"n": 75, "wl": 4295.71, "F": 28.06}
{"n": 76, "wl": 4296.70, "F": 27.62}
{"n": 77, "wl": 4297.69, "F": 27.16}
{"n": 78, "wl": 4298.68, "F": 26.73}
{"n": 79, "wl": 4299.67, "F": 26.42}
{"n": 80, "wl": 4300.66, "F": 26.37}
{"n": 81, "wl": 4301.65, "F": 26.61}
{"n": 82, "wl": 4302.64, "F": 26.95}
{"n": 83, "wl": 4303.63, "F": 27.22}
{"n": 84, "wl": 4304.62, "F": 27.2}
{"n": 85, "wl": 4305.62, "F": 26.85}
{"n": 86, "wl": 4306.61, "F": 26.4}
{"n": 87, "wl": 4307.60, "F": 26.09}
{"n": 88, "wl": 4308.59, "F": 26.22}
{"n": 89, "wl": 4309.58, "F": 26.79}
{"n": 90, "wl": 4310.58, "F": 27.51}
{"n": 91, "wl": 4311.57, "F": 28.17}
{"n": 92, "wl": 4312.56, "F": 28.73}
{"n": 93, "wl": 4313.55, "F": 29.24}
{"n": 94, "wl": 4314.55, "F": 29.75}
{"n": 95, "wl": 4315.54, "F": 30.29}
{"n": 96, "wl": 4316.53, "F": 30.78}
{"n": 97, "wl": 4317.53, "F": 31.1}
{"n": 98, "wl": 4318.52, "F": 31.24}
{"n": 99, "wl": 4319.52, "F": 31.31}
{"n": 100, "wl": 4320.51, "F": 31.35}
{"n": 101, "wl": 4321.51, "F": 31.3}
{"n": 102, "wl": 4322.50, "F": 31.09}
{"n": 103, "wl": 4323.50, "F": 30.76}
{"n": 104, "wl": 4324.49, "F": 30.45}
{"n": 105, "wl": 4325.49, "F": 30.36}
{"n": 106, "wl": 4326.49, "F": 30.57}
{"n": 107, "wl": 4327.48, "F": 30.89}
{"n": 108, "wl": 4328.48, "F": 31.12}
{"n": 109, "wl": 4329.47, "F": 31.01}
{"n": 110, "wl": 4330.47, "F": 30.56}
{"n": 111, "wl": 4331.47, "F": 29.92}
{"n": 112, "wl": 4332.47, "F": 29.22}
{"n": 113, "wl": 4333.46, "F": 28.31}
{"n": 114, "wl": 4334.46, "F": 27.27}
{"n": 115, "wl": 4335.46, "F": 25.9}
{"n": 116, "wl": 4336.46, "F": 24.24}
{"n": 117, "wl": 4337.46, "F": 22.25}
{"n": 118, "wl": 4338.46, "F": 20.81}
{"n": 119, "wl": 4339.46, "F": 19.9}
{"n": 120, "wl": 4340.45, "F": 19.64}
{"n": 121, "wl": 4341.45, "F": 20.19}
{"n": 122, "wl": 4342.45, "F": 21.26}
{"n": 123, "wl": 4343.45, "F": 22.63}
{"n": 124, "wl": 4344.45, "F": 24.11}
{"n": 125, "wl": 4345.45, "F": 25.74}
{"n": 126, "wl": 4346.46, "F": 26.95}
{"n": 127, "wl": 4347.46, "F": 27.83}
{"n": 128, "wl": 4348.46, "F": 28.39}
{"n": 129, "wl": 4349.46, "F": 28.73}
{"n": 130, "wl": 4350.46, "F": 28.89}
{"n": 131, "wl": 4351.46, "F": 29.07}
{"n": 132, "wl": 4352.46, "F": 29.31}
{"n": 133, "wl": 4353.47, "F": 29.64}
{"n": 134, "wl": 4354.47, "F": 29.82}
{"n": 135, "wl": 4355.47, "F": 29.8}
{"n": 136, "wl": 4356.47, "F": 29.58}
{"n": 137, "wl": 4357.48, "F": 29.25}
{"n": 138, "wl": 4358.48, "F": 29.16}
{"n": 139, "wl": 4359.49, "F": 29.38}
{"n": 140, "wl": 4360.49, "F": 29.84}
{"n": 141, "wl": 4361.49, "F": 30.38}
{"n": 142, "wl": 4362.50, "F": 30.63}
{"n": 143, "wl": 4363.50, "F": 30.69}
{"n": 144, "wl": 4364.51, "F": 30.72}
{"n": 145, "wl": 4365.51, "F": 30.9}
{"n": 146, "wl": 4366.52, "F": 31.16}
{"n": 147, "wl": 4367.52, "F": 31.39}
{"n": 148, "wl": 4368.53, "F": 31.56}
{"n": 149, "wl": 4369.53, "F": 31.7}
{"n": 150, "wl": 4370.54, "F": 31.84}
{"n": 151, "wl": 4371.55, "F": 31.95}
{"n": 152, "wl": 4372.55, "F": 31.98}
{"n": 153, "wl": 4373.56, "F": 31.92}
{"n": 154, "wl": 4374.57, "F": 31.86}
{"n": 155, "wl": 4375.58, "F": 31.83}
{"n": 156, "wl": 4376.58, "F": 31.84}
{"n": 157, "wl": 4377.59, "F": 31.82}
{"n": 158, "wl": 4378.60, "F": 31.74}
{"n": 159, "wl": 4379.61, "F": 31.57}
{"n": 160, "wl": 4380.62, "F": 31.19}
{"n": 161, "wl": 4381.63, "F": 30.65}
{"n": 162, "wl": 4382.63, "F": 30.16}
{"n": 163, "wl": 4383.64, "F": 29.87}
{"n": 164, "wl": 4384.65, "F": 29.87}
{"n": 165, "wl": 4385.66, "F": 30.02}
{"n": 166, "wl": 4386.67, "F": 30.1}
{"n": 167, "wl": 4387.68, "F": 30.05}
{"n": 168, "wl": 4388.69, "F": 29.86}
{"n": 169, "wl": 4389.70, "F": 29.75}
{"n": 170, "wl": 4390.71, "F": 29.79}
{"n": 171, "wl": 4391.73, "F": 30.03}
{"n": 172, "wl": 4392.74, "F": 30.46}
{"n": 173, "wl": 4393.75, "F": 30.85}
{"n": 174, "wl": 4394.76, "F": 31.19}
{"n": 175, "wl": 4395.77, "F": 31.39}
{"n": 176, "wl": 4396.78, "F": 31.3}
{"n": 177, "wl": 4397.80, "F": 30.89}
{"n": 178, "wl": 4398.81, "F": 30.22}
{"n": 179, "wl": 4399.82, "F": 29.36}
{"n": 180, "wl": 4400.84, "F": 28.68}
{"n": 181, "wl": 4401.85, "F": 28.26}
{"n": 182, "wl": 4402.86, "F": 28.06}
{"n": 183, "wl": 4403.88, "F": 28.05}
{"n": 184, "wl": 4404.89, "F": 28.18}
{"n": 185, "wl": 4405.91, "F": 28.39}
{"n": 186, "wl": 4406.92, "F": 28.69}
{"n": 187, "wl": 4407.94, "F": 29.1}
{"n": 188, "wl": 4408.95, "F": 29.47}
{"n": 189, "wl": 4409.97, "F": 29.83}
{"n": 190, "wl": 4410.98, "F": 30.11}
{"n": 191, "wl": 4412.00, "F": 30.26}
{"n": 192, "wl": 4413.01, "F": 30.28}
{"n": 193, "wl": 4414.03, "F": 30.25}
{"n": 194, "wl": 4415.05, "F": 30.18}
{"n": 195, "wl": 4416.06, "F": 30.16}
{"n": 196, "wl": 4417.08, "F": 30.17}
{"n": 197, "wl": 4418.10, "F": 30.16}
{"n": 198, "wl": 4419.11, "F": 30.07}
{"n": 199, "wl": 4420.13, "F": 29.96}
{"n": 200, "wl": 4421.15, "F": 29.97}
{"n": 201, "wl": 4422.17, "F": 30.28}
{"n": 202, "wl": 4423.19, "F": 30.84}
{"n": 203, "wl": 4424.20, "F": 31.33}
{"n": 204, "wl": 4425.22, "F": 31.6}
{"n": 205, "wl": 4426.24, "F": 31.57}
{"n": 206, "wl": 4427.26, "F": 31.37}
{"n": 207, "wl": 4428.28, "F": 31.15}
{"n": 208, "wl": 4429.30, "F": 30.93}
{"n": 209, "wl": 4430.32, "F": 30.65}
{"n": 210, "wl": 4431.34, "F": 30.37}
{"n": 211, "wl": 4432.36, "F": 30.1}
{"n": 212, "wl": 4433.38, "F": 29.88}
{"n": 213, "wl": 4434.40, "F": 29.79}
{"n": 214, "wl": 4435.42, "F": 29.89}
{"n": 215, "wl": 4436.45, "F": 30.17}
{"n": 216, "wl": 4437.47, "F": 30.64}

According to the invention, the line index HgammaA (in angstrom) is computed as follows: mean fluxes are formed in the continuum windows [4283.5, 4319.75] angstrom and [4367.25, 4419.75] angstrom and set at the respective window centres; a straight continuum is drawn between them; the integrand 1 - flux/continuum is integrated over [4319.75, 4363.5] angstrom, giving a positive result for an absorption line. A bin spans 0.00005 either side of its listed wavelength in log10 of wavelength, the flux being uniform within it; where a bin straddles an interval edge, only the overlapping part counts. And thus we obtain 2.0 angstrom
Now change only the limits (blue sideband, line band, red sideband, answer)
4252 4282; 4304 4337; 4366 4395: 1.4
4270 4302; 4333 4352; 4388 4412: 2.9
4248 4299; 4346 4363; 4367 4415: 0.5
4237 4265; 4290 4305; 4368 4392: 1.3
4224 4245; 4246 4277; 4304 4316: -1.2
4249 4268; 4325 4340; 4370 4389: 1.5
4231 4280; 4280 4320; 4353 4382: 2.3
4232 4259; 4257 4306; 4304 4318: -0.3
